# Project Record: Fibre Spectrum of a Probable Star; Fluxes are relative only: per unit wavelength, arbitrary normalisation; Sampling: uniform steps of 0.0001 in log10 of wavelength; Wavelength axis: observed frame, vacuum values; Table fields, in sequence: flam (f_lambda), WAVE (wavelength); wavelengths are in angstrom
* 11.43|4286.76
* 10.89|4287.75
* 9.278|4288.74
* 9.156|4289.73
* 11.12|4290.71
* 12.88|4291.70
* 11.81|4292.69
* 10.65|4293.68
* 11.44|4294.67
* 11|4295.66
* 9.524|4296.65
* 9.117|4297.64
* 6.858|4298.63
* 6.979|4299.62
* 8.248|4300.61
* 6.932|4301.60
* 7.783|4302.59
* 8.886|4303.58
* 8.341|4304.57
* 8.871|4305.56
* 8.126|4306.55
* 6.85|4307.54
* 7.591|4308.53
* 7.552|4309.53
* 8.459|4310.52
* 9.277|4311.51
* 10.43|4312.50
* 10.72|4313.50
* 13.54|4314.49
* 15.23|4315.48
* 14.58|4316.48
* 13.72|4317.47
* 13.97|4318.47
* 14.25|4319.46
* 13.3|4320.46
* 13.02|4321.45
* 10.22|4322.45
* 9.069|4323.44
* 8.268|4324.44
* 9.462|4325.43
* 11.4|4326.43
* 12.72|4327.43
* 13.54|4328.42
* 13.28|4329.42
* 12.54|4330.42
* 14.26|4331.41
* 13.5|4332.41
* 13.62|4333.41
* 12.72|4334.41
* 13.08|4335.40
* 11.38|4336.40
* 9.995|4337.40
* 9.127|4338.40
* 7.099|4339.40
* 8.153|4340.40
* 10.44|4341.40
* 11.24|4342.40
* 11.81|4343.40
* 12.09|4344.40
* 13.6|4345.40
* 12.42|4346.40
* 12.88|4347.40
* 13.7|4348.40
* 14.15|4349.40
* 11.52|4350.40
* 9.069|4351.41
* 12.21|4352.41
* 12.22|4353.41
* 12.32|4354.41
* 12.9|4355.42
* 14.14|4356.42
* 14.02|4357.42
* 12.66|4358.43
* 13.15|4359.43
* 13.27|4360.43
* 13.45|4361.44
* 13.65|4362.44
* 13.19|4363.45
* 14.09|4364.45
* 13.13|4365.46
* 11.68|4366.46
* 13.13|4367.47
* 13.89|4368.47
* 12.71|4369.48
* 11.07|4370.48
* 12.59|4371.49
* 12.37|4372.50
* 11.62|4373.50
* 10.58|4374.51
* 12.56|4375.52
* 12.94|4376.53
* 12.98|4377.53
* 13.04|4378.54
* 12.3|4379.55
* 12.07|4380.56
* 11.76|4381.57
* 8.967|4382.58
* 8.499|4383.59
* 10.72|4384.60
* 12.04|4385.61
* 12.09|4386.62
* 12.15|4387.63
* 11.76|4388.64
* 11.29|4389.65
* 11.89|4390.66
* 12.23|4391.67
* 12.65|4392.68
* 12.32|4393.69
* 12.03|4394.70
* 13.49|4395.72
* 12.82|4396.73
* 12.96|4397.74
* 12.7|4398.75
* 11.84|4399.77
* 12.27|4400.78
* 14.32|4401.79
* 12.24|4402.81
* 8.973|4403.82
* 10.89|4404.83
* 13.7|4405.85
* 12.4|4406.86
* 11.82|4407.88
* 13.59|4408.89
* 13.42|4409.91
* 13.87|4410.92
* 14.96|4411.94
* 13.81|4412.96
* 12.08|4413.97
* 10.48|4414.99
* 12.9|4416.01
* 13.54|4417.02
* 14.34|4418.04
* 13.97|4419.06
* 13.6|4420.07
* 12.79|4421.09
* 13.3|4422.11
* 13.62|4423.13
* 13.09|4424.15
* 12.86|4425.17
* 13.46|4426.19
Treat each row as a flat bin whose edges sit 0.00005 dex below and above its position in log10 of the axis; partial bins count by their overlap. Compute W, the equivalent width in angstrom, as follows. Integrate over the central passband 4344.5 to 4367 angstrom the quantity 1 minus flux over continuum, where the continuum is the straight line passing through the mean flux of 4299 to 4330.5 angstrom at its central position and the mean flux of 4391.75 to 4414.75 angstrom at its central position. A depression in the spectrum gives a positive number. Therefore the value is -2.7 angstrom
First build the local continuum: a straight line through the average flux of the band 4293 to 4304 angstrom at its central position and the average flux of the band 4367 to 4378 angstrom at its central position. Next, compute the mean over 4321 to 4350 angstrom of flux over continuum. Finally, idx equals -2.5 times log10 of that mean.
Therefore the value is -0.10 mag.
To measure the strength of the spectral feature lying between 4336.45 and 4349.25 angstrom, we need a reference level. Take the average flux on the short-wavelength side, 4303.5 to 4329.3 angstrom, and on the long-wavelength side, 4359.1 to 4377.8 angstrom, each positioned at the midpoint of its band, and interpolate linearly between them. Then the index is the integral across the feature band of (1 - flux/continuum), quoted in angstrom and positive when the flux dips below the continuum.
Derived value 0.8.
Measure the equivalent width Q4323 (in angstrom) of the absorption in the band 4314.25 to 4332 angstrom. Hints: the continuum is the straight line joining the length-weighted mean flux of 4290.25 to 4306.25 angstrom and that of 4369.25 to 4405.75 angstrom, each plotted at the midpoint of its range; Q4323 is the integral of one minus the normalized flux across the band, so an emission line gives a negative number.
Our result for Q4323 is -4.4 angstrom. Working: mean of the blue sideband 9.38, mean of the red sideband 12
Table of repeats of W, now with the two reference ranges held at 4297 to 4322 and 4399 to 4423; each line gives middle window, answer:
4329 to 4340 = -1.1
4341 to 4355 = -1.2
